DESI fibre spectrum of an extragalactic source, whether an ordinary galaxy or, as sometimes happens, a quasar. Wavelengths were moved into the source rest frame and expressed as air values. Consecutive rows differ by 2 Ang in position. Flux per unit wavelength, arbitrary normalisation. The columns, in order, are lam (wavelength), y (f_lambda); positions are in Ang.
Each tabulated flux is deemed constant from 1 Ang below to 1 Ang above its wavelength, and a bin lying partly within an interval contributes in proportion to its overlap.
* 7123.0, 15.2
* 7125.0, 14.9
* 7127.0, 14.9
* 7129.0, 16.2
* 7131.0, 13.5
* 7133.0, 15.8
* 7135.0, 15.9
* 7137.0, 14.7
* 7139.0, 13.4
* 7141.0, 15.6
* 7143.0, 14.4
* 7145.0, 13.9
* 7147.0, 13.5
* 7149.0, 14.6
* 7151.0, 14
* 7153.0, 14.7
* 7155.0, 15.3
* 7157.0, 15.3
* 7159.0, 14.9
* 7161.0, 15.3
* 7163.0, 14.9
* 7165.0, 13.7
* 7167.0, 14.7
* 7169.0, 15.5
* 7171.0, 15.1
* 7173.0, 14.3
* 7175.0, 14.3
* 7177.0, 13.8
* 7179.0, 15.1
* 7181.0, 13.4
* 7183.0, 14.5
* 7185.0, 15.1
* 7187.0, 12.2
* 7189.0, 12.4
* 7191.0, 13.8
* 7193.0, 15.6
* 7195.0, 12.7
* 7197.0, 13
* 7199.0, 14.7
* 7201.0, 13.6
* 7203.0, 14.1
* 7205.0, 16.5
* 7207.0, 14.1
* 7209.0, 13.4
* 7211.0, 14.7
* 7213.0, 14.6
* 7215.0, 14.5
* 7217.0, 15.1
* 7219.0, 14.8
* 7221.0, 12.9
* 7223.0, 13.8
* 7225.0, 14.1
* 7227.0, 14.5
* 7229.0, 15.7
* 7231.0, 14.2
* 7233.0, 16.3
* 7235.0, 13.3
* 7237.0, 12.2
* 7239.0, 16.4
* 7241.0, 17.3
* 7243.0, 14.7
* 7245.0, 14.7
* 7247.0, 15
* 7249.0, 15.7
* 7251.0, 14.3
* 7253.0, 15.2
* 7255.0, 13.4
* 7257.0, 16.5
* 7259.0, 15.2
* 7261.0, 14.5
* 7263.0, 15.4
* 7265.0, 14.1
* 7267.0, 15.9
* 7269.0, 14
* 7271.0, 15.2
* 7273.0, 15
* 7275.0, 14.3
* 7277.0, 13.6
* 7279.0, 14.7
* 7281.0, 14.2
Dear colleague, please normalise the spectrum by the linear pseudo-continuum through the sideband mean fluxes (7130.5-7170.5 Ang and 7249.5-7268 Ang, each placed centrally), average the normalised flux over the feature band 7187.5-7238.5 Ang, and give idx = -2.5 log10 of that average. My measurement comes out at 0.050 mag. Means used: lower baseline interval 14.7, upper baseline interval 15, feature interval 14.2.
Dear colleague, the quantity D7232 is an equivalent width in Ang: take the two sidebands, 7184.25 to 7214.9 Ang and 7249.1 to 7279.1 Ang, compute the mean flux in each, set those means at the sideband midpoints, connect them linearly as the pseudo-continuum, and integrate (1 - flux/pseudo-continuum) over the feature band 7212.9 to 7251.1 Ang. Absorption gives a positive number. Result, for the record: -0.8 Ang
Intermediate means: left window 14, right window 14.8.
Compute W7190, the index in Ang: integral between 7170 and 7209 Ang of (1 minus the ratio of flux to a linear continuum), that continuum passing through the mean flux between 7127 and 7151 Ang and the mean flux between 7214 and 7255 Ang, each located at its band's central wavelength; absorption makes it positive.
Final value 1.5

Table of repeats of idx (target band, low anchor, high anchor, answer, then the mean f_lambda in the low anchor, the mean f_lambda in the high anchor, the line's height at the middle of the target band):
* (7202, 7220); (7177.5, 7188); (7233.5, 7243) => -0.01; 14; 14.9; 14.5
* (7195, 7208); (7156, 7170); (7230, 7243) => 0.05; 14.9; 14.9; 14.9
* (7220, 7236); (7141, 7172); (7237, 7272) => 0.05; 14.7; 15.1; 15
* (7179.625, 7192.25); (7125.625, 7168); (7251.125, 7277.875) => 0.08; 14.7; 14.8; 14.7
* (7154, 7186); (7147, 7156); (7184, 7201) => -0.04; 14.5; 13.7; 14.1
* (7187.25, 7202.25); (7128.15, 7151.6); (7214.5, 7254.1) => 0.08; 14.6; 14.7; 14.7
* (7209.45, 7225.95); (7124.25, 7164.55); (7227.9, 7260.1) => 0.05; 14.8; 15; 14.9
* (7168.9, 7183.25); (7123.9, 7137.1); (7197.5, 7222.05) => 0.02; 15.2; 14.4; 14.7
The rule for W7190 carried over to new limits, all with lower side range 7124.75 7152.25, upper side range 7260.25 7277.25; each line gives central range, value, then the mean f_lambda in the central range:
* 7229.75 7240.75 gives 0.0 Ang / 14.7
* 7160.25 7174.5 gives -0.1 Ang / 14.8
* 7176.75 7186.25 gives 0.2 Ang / 14.4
